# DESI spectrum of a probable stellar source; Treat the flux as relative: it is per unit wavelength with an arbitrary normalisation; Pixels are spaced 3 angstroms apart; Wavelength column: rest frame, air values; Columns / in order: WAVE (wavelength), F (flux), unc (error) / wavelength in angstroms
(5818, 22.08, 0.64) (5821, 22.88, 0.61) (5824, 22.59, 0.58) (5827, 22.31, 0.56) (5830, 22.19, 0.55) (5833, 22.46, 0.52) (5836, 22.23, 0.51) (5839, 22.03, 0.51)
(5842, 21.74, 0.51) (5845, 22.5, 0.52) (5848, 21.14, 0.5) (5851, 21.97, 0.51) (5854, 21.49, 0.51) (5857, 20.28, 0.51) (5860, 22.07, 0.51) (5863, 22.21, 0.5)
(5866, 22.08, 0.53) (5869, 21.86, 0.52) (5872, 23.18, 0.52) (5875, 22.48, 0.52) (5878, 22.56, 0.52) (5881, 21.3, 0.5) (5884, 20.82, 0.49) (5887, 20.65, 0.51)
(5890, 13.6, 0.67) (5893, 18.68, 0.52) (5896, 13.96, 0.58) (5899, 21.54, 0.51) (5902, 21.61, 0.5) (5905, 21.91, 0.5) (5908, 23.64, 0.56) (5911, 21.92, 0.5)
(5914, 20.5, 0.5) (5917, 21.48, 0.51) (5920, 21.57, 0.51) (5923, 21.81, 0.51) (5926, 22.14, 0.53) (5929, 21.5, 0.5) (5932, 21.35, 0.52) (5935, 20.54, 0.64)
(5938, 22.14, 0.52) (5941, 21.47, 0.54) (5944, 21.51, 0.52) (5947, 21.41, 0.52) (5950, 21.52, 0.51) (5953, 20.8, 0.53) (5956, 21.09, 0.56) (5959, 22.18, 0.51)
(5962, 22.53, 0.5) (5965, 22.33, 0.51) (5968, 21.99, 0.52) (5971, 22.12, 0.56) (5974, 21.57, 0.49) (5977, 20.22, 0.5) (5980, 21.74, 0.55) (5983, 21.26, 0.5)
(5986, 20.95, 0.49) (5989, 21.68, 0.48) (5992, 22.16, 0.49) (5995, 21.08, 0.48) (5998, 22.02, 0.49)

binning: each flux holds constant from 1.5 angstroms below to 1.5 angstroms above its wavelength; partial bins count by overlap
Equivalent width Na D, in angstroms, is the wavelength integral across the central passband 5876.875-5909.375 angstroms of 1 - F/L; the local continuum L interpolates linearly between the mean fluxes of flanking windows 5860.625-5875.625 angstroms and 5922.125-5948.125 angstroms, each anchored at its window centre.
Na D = 3.0 angstroms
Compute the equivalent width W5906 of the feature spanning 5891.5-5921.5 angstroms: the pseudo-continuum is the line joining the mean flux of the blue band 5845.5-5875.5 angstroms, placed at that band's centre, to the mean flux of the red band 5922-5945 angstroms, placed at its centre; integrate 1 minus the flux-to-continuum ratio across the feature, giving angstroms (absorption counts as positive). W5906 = 1.4 angstroms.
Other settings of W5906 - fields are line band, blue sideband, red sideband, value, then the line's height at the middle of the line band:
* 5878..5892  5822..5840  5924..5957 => 1.6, 21.9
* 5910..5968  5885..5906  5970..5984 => -4.0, 20.2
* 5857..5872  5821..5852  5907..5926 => 0.0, 22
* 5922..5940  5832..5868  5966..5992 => 0.0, 21.6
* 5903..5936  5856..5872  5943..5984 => 0.1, 21.7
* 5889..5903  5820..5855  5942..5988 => 2.5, 21.9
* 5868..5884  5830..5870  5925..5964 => -0.3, 21.8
